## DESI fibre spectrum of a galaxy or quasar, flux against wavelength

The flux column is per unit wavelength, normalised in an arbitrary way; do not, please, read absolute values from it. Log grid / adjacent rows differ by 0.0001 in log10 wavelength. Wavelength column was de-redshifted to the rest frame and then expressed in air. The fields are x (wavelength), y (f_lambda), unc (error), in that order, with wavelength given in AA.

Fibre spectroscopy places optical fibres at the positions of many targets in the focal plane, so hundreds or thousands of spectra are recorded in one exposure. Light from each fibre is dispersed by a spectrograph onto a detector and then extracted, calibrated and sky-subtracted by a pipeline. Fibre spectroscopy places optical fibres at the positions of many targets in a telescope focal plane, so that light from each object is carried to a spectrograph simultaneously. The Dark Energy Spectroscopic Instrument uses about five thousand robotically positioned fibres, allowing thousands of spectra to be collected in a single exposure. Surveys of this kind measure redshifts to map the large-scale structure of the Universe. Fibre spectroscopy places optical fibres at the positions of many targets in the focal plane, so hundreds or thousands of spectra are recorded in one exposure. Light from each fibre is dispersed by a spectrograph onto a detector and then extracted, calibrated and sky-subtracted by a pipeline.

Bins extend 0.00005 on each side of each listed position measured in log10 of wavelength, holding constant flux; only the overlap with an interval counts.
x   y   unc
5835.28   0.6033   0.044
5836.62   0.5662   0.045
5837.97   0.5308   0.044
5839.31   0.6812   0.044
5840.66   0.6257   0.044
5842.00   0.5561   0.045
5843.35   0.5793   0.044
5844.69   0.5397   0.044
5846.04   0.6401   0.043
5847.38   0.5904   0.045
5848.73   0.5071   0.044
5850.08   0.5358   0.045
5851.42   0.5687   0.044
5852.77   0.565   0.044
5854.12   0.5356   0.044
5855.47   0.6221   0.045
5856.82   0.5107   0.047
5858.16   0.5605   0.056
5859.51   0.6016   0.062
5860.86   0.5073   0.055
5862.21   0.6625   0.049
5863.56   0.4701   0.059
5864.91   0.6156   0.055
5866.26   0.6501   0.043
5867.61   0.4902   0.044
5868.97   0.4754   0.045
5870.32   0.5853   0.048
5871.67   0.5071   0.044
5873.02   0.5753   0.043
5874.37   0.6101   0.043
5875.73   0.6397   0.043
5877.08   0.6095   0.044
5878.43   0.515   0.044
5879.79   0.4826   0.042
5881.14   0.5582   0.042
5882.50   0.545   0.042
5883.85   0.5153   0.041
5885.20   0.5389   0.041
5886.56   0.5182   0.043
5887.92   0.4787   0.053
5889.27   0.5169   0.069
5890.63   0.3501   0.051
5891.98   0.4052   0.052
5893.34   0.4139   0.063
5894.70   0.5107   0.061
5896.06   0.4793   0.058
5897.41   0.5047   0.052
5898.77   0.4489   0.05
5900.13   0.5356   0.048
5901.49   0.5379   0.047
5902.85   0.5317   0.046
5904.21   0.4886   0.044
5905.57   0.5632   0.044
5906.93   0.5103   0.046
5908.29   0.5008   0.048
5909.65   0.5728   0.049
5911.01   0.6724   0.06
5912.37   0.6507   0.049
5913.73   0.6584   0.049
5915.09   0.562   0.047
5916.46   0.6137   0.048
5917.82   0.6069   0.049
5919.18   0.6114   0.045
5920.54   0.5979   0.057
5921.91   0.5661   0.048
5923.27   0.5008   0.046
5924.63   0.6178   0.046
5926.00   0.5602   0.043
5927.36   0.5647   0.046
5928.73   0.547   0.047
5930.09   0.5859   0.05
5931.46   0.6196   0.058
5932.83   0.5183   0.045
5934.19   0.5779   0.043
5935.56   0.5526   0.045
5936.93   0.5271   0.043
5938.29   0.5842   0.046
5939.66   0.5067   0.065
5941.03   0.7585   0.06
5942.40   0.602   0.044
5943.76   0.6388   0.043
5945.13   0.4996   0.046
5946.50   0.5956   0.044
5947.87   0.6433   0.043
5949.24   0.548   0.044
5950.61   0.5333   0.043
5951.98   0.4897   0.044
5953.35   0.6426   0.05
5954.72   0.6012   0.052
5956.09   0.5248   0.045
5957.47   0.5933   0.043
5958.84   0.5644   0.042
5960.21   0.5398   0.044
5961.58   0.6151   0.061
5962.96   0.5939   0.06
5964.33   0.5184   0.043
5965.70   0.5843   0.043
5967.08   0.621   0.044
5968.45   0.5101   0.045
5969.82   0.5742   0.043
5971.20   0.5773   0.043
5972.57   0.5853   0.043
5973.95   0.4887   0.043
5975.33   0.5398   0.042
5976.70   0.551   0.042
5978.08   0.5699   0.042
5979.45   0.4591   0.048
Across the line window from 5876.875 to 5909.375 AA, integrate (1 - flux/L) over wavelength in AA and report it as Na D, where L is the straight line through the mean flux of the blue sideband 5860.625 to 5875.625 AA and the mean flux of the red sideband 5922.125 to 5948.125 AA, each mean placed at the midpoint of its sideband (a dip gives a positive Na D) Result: 3.8 AA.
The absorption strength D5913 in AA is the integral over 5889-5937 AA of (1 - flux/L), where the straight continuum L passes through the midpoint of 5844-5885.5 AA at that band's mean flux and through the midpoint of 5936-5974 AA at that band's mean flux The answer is 2.0 AA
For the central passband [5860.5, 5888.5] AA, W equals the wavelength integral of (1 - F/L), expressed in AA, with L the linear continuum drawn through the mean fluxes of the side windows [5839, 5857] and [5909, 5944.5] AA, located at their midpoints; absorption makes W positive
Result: 1.43 AA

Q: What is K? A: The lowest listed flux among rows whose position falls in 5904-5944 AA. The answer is 0.4886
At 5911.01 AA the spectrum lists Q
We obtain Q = 0.6724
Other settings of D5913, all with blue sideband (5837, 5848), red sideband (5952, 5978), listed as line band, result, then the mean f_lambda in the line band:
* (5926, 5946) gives -0.17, 0.577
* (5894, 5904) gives 1.28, 0.506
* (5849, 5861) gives 0.67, 0.557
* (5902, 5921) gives -0.12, 0.581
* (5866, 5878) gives 0.38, 0.568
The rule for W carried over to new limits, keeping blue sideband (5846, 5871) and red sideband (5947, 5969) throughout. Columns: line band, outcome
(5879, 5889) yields 0.8 AA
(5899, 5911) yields 0.6 AA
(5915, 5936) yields -0.3 AA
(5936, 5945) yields -0.4 AA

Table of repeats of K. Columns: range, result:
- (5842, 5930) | 0.3501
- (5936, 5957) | 0.4897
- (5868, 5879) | 0.4754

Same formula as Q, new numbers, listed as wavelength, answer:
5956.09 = 0.5248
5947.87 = 0.6433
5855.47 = 0.6221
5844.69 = 0.5397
